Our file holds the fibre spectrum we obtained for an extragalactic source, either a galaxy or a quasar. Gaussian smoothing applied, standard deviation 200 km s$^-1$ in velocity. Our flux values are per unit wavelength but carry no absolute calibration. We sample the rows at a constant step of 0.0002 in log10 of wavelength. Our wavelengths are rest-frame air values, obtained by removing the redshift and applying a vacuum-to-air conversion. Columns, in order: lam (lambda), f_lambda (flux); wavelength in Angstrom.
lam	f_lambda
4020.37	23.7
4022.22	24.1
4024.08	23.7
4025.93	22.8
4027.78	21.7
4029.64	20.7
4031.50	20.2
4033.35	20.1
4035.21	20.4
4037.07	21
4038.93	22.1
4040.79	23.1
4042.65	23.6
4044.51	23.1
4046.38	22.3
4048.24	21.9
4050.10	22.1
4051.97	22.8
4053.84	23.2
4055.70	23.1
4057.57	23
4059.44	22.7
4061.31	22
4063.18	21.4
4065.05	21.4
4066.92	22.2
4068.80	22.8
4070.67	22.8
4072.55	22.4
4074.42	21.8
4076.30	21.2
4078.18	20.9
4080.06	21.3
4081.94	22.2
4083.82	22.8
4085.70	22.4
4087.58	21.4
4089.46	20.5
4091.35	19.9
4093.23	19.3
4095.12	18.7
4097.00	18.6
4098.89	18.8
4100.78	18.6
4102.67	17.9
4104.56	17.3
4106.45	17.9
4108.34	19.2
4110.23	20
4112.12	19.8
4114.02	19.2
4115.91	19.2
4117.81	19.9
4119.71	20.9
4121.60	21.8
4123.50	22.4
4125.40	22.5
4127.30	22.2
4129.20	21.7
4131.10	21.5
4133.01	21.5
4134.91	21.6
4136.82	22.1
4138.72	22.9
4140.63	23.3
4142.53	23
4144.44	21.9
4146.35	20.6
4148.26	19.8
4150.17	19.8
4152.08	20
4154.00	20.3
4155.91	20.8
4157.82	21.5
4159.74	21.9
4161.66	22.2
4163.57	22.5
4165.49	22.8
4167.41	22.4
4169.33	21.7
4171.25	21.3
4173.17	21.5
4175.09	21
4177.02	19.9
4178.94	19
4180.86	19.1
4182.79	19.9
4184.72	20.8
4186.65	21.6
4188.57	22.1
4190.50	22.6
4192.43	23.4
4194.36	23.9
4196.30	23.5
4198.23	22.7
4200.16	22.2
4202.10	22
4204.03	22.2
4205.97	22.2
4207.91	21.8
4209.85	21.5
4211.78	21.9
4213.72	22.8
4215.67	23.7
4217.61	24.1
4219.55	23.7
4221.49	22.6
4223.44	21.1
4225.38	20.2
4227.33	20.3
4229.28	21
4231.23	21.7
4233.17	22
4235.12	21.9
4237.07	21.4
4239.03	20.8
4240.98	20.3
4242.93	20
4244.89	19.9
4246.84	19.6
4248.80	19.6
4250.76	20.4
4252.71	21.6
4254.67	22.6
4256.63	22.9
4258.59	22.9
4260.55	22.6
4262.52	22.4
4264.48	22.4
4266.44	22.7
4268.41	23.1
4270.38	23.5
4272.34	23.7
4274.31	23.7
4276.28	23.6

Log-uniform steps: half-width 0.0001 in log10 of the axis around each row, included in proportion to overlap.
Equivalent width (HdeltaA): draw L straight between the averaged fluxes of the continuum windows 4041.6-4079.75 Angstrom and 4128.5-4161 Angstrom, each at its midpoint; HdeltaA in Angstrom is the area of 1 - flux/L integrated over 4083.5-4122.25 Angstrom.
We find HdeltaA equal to 3.9 Angstrom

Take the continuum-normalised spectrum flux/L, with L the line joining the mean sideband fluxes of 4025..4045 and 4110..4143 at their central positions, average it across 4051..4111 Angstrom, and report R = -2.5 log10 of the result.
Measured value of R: 0.03 mag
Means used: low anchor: 21.7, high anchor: 21.4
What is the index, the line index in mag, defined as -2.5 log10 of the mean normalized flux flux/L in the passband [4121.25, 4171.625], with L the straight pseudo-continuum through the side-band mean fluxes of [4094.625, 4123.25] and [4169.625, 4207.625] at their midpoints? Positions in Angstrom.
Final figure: -0.07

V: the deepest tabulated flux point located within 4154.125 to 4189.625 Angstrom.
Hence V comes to 19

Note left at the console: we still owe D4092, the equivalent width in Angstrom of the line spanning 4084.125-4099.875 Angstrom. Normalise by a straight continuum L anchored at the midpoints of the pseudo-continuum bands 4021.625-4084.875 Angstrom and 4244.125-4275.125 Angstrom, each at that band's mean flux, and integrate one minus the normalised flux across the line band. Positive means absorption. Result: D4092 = 1.47 Angstrom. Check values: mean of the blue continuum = 22.1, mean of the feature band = 20.1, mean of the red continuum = 22.1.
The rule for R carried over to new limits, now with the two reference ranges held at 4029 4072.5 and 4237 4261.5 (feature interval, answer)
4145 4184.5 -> 0.032 mag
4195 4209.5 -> -0.050 mag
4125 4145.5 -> -0.025 mag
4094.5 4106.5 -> 0.194 mag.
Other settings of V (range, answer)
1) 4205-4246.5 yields 19.9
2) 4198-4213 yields 21.5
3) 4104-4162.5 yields 17.3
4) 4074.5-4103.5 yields 17.9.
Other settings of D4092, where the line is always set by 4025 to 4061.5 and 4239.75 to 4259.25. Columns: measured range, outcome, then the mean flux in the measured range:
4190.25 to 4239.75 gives -2.5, 22.2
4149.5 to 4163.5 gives 0.3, 21.1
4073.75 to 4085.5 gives 0.1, 21.7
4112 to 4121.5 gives 0.8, 20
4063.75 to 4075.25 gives -0.1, 22.2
